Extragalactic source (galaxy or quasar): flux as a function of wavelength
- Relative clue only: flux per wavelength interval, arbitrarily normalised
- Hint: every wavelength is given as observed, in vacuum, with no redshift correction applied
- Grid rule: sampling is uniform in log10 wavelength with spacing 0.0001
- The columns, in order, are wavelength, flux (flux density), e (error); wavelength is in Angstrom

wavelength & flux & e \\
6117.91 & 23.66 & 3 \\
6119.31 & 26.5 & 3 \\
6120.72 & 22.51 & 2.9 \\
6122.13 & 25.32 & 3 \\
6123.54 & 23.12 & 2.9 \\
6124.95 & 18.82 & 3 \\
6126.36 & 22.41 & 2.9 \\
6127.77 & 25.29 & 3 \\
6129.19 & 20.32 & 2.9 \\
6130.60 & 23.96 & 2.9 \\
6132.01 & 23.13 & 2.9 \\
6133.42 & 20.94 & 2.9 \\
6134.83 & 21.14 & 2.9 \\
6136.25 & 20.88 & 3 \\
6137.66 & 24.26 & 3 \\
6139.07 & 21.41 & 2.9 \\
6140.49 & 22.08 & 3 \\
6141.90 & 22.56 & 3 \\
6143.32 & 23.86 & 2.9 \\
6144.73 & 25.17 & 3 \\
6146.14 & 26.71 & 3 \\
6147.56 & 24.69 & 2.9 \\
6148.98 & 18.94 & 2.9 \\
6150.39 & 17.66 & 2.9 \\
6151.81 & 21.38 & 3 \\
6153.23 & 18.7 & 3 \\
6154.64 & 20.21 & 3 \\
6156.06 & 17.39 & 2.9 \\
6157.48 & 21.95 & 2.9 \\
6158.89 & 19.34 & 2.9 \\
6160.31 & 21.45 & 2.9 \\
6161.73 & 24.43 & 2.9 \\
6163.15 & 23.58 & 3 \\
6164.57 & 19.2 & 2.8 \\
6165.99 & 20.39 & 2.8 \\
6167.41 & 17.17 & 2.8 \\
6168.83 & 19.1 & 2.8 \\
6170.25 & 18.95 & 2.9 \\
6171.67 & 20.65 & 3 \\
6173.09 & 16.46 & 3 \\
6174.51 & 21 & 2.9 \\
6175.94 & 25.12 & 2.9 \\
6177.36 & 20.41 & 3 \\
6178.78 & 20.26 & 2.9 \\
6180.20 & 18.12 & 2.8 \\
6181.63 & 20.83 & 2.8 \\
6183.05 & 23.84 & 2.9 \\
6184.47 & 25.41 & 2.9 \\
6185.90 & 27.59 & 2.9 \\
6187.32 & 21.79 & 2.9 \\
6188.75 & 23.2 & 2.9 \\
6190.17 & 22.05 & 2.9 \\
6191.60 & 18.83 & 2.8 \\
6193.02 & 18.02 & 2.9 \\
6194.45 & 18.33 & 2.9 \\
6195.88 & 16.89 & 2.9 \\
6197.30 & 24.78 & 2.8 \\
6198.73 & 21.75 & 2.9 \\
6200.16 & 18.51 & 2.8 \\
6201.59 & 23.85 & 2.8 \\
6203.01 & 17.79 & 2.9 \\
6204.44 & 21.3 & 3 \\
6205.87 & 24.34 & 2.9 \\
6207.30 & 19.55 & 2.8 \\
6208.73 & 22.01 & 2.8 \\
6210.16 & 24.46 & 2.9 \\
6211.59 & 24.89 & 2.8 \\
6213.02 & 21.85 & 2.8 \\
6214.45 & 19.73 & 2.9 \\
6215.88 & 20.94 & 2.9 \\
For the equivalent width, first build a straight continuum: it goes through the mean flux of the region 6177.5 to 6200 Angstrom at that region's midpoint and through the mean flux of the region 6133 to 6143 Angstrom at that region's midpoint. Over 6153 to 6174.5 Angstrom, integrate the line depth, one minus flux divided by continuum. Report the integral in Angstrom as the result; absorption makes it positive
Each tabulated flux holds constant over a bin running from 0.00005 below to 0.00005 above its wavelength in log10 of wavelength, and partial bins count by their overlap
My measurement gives 1.66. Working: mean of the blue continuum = 22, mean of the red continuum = 21.3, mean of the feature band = 20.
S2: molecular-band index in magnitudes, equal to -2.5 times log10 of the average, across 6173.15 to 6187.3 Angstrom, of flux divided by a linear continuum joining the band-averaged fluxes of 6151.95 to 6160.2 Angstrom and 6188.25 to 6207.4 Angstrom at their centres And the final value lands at -0.097 mag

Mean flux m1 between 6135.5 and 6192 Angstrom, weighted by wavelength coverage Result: 21.4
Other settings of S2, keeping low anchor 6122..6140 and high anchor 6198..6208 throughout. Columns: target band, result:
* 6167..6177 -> 0.088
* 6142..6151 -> -0.042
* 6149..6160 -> 0.121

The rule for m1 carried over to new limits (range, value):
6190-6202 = 20.2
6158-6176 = 20.4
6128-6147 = 22.9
